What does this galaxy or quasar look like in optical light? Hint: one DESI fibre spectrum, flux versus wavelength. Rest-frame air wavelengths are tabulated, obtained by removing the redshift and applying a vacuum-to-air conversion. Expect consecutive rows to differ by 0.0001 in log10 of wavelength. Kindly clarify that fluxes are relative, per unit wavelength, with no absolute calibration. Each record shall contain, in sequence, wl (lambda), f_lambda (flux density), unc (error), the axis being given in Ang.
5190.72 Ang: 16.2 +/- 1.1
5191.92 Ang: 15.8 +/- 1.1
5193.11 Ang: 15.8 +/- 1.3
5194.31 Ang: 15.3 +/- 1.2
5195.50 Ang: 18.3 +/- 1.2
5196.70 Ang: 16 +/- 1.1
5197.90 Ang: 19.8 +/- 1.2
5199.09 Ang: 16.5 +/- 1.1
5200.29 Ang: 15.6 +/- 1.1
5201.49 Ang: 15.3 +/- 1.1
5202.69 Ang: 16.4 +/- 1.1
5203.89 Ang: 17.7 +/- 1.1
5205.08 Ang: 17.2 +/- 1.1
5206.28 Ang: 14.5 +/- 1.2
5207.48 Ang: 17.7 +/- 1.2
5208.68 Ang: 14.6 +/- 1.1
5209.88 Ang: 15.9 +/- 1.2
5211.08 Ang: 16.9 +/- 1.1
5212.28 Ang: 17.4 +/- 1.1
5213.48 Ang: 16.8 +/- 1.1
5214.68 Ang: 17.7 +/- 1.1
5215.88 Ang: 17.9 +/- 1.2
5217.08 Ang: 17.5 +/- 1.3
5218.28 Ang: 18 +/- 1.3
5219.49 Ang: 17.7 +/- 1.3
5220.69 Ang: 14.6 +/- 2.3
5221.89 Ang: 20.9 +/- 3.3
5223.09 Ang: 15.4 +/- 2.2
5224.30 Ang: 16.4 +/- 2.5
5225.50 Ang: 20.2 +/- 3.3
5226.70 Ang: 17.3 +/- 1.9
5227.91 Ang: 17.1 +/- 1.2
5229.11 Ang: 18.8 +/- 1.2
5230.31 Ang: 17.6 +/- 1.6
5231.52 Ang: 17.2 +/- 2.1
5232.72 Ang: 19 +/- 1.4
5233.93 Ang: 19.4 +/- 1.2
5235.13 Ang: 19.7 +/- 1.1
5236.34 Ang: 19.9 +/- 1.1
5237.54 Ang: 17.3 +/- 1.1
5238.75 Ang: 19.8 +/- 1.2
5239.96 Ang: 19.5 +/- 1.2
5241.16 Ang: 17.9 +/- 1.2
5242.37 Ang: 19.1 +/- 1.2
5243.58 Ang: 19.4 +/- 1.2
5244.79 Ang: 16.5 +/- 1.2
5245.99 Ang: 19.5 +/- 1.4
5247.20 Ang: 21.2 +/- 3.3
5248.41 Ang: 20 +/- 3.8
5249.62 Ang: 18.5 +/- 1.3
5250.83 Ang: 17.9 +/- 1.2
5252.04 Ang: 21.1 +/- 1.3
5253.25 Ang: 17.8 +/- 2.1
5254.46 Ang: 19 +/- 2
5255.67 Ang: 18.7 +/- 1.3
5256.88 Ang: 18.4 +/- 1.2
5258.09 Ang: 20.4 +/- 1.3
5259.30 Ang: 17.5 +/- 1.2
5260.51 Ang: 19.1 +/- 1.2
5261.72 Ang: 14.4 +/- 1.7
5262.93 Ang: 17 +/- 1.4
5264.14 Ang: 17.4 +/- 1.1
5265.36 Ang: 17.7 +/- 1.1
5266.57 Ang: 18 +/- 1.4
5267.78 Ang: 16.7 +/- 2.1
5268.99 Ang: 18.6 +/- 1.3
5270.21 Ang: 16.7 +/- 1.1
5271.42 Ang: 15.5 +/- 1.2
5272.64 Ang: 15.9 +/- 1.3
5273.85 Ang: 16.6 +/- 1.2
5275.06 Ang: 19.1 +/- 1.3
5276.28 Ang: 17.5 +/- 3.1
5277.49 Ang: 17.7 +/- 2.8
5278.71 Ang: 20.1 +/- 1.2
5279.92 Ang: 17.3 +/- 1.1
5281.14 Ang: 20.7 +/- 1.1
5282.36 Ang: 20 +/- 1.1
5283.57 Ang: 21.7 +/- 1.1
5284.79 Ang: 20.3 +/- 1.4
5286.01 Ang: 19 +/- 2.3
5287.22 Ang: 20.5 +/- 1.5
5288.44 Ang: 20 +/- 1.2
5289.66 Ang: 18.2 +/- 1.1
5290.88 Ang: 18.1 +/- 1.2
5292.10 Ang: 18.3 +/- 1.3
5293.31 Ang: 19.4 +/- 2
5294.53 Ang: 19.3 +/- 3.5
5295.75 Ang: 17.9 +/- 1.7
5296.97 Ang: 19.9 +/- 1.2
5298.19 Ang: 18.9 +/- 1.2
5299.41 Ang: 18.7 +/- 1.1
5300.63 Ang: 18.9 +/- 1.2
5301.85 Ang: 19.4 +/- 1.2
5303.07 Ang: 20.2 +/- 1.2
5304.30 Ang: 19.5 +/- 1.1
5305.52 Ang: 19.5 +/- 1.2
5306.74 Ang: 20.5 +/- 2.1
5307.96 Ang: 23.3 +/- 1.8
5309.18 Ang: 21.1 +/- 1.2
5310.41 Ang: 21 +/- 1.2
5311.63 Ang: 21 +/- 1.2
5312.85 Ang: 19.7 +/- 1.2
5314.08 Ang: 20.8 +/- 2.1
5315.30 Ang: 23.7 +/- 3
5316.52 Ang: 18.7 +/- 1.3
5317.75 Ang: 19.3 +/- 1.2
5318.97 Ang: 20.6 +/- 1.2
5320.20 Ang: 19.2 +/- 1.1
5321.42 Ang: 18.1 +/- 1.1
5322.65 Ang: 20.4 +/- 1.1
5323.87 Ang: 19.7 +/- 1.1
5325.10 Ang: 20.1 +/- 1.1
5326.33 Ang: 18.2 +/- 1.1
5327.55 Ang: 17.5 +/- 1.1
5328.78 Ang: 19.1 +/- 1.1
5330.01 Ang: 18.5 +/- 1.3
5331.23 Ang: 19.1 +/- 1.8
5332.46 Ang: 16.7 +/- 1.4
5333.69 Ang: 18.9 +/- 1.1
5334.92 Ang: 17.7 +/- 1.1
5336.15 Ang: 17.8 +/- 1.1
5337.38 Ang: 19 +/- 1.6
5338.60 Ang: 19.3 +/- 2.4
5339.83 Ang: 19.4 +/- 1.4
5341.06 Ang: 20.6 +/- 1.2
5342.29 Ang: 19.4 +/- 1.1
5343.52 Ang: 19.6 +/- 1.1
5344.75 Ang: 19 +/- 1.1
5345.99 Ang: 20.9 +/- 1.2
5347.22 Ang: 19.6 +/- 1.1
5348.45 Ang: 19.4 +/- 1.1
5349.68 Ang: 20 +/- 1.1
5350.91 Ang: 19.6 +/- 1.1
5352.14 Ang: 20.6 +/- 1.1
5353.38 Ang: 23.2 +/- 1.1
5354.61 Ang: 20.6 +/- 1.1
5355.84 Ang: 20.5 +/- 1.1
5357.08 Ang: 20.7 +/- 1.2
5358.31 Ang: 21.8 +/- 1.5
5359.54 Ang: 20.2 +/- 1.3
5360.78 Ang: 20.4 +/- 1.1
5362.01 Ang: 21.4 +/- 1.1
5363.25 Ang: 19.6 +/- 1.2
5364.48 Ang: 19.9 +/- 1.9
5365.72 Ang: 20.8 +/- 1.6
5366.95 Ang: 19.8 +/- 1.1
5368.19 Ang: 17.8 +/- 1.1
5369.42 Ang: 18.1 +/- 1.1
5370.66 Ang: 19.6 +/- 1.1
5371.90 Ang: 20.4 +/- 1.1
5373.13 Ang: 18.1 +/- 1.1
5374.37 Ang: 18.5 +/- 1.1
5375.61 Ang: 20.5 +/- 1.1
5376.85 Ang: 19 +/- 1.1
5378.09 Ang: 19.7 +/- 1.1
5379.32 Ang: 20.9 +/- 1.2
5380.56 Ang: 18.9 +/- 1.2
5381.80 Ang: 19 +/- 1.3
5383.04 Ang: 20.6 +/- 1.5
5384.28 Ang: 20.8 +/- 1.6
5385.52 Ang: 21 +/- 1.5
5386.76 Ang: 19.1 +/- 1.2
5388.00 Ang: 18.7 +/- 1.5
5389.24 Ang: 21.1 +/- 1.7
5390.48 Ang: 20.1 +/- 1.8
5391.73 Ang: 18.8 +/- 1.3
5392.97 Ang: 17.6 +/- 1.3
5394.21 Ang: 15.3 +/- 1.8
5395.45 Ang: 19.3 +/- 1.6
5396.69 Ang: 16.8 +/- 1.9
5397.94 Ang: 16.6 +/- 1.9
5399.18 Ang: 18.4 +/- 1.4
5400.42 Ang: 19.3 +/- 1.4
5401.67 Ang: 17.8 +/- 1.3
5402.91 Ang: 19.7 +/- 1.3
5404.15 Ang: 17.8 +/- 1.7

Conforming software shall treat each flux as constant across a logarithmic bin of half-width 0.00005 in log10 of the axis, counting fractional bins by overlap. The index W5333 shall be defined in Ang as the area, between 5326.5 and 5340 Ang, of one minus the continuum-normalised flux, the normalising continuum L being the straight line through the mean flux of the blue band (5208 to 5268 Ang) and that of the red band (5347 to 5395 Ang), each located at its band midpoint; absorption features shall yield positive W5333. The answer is 0.6 Ang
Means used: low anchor 18.1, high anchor 19.8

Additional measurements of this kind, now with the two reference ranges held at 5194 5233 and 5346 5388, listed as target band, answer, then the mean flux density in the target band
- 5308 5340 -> -0.49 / 19.5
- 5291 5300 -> -0.10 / 18.9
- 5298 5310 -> -0.78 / 20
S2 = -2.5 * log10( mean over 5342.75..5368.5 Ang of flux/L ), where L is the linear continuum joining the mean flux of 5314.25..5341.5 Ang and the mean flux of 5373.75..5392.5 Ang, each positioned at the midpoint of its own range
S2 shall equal -0.04 mag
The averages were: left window 19.2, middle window 20.3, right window 19.8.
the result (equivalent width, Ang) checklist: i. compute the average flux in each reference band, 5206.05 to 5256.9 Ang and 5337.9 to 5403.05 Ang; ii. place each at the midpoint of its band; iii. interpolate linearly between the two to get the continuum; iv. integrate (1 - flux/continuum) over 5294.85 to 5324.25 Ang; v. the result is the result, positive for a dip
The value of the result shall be -1.6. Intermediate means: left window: 18.1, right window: 19.6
